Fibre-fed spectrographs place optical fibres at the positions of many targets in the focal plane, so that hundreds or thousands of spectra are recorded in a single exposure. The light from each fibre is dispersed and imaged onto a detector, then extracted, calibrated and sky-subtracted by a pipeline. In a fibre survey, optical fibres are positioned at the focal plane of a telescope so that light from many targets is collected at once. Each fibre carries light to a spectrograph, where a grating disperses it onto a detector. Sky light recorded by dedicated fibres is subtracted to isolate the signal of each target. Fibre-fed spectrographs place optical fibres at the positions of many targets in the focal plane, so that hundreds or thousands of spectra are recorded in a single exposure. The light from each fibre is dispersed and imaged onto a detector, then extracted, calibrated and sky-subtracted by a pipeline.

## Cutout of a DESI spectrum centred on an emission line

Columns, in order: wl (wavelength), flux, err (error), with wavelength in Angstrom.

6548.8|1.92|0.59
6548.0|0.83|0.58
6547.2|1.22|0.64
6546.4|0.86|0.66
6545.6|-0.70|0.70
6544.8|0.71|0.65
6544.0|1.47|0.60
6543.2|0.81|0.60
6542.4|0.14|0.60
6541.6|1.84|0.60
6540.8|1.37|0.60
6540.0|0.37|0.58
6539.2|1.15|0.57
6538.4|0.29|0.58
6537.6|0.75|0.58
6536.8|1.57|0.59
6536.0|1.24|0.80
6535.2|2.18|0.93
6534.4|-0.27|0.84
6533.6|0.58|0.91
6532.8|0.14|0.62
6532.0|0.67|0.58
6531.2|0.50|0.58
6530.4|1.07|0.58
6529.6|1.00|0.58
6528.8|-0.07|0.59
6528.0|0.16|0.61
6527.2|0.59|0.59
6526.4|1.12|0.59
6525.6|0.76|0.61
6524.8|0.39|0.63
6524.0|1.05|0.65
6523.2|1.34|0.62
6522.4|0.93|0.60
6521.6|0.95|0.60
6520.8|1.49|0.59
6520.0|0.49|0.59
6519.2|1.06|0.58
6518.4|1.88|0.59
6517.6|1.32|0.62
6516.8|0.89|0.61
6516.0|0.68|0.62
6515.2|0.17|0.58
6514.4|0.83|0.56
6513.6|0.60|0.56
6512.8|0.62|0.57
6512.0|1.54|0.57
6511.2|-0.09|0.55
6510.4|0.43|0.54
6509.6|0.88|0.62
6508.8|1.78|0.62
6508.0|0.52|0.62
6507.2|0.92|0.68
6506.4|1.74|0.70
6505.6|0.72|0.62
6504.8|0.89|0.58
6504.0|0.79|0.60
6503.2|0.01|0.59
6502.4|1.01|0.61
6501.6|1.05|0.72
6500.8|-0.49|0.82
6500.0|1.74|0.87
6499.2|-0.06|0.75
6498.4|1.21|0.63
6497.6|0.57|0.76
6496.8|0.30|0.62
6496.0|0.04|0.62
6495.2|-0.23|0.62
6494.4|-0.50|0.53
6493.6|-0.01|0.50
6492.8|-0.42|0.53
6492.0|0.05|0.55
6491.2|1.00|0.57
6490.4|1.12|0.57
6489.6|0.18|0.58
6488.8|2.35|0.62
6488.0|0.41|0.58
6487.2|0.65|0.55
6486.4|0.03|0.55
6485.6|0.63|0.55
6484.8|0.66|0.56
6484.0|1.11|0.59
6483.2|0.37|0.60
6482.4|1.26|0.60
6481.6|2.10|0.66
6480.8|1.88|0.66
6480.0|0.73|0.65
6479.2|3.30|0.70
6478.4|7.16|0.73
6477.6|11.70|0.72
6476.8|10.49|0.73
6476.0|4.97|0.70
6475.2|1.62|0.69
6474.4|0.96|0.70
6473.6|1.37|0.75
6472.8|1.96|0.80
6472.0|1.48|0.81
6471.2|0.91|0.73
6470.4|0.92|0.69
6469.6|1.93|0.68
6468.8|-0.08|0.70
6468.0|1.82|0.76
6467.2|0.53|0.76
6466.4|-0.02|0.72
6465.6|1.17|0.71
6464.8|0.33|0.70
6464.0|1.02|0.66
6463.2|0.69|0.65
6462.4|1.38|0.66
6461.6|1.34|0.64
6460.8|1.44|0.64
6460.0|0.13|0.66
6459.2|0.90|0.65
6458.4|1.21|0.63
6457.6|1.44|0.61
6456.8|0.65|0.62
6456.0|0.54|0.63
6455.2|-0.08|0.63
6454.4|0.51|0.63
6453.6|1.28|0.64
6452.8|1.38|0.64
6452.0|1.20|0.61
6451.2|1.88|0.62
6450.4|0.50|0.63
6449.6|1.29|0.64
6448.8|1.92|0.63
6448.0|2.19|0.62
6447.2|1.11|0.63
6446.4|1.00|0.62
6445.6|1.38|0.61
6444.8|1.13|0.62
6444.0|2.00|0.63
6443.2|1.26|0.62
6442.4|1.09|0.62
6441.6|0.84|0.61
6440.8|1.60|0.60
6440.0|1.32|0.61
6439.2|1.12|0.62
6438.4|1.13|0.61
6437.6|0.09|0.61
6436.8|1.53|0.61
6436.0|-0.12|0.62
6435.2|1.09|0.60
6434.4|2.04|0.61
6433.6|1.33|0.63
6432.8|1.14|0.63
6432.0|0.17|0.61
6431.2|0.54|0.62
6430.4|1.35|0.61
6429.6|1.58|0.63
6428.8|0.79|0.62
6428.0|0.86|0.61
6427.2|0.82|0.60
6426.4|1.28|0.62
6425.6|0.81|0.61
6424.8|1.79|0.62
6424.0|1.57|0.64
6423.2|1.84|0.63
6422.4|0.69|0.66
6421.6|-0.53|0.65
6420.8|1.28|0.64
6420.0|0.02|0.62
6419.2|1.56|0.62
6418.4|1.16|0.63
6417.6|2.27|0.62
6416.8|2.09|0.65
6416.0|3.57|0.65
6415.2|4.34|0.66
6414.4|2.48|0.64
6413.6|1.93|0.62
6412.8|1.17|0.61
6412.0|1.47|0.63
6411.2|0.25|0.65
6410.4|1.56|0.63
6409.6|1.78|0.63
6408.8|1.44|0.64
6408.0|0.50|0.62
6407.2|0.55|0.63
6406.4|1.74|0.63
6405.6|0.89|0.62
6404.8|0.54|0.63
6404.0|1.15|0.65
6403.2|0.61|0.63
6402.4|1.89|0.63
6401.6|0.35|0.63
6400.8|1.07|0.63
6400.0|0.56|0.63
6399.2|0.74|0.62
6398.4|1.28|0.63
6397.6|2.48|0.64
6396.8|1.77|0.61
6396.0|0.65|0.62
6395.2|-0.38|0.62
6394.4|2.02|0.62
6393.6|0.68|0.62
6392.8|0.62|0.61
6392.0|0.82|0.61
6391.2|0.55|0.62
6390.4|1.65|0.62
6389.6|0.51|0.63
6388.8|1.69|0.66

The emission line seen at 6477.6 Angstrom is [O III] 5007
